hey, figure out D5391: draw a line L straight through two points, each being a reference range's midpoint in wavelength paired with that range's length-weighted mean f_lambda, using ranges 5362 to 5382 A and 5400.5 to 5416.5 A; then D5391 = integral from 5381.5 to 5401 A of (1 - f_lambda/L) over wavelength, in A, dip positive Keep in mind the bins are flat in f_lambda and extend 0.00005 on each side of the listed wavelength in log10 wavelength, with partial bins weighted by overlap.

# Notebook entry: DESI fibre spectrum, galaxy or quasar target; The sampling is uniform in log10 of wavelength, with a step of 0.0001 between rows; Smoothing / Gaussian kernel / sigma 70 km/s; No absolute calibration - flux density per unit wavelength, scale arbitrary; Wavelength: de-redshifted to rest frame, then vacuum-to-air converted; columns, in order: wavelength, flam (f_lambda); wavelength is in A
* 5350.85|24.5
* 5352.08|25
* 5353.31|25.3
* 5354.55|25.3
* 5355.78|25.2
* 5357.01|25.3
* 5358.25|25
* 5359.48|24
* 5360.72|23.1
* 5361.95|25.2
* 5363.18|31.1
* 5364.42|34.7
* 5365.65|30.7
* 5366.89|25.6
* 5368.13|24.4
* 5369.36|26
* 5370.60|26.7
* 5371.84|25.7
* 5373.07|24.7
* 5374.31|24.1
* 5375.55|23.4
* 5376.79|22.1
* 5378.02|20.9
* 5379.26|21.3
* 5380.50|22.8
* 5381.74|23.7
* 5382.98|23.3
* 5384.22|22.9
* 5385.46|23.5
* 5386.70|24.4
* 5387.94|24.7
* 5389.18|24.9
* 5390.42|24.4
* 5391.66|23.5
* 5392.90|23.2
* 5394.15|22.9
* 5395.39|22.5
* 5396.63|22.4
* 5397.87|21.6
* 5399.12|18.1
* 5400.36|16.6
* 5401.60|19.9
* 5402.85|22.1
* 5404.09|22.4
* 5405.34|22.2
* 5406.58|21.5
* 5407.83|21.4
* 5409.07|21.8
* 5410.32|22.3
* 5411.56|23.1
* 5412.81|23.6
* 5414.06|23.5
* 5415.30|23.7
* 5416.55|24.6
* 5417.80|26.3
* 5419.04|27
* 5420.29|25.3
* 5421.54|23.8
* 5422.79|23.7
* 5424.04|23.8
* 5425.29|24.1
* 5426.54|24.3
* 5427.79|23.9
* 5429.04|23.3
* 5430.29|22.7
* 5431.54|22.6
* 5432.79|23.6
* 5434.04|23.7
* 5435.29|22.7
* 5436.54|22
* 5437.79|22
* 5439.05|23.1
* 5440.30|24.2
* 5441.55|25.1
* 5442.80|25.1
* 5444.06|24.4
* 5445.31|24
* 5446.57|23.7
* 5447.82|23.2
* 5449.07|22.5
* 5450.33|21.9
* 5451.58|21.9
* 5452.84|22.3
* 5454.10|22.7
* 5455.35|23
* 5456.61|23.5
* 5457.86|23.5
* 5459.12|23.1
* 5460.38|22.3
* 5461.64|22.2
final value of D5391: 0.9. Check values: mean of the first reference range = 25.5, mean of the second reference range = 22.2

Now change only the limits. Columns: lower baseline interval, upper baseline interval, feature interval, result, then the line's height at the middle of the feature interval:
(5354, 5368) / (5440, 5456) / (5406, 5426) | 0.71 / 24.6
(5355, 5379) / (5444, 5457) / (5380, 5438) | 2.91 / 24.3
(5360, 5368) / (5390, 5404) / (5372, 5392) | 0.81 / 24.5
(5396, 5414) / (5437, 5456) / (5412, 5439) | -1.80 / 22.3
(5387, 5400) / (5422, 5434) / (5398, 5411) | 1.20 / 23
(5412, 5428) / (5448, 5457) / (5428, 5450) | -0.08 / 23.3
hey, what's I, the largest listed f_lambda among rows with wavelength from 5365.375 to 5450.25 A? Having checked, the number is 30.7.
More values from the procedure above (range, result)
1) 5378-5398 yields 24.9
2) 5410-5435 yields 27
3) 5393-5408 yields 22.9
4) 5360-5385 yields 34.7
